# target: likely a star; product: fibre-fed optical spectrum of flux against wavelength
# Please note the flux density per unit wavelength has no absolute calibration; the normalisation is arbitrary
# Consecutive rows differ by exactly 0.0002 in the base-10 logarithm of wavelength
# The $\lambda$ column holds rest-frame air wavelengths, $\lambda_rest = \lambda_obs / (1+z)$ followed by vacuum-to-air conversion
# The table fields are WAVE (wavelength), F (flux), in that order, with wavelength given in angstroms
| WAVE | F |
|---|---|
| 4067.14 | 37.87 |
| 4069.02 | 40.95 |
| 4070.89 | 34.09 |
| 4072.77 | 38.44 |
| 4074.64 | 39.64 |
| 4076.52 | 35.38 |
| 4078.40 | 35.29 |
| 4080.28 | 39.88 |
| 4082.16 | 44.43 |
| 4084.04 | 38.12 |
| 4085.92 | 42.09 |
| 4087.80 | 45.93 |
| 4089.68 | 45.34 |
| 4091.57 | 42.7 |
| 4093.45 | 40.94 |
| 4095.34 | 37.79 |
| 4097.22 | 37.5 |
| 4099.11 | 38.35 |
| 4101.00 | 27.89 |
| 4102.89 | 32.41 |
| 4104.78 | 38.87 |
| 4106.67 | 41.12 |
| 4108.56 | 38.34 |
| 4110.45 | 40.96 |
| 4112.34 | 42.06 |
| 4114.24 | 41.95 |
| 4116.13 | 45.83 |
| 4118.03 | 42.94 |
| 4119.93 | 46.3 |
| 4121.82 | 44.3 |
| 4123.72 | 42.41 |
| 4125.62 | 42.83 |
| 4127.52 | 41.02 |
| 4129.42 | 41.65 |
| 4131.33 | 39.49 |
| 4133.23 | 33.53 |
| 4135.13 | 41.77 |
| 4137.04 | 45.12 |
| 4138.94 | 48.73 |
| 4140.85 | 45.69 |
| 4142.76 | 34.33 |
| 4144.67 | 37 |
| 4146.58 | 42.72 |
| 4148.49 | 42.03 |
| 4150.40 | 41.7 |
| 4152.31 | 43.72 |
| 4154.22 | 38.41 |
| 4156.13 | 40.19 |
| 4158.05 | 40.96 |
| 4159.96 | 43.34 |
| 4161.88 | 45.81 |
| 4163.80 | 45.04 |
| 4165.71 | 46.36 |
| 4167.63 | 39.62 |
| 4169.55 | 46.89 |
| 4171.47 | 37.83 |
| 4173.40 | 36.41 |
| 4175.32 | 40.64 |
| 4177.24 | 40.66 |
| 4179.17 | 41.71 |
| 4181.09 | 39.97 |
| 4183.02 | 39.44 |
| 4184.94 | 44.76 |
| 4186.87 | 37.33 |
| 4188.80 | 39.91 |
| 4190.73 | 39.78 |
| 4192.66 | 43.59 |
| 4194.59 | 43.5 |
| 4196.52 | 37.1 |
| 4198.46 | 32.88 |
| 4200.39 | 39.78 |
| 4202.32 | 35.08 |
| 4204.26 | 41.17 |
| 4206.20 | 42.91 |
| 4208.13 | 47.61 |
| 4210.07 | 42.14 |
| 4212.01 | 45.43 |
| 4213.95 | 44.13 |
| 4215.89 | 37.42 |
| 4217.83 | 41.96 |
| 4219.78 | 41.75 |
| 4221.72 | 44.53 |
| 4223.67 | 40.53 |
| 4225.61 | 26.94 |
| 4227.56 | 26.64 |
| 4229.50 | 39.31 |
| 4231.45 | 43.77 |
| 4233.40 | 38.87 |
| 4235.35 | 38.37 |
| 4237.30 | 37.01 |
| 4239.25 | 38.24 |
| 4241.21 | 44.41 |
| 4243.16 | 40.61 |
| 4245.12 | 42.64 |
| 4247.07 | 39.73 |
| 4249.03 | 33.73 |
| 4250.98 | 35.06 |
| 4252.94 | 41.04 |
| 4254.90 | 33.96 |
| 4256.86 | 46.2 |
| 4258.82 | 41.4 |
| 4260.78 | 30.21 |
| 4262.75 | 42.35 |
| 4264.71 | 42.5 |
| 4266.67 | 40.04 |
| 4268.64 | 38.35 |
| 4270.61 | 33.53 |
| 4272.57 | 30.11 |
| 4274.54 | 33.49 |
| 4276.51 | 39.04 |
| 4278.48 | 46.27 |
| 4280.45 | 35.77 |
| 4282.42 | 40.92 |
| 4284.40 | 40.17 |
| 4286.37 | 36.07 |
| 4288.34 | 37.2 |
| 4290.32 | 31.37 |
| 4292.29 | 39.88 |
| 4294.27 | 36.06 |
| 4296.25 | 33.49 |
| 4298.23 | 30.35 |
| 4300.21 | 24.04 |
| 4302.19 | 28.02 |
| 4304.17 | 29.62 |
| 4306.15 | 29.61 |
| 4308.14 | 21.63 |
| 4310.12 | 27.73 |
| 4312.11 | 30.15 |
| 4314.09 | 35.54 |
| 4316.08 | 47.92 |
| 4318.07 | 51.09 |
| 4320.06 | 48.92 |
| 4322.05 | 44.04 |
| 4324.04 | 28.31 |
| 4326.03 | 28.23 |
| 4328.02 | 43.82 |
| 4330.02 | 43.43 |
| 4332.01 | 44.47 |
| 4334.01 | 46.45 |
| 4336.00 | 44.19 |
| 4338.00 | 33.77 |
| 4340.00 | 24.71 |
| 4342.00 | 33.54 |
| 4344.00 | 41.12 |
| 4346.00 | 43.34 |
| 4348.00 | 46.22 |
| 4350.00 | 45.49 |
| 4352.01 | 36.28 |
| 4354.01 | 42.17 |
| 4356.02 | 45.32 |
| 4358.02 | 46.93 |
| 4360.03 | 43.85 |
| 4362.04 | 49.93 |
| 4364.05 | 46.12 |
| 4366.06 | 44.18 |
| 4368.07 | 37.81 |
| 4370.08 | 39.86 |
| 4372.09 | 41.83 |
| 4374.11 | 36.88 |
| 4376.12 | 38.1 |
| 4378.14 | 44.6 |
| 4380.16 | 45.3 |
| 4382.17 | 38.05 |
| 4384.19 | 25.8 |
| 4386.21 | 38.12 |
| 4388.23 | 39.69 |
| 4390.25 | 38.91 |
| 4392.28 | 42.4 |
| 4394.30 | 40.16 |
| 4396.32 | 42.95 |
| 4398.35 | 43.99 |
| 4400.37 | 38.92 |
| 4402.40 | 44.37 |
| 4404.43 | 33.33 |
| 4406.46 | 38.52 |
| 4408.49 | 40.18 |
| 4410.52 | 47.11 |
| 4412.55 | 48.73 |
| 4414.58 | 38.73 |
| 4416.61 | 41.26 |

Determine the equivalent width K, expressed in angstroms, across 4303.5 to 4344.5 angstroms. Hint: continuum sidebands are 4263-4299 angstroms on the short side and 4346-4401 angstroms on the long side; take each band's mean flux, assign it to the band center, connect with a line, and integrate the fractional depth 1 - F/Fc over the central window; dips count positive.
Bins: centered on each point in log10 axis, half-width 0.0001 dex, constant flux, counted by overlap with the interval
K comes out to 2.2 angstroms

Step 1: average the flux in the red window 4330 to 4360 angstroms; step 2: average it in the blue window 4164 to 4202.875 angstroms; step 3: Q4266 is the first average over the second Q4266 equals 1.0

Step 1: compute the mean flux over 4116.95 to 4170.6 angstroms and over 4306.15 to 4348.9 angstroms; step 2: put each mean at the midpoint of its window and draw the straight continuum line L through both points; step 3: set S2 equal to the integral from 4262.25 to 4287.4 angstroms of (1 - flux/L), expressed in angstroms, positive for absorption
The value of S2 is 0.74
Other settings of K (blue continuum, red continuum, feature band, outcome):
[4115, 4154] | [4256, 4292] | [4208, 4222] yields -1.1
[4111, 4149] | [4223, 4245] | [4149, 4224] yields -3.0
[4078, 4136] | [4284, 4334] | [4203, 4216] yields -1.7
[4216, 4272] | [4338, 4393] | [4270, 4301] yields 2.9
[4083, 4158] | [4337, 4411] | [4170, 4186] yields 0.2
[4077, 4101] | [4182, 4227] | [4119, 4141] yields -1.4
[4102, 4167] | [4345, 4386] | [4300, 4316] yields 4.7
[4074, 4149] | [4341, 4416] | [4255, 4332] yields 8.5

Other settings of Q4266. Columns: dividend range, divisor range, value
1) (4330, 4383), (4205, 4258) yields 1.05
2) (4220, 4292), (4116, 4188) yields 0.91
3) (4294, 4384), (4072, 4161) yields 0.95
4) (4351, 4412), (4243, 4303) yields 1.12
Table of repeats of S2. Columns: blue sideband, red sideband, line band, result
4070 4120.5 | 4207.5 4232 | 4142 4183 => -1.4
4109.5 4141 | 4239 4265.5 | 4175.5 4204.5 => 0.9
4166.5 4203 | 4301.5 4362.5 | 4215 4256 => 1.2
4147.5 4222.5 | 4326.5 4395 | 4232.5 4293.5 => 4.2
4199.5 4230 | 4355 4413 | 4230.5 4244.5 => -0.1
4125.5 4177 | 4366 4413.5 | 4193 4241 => 1.9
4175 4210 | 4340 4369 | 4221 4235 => 1.3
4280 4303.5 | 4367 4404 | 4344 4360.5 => -2.5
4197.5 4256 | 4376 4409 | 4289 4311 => 5.1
